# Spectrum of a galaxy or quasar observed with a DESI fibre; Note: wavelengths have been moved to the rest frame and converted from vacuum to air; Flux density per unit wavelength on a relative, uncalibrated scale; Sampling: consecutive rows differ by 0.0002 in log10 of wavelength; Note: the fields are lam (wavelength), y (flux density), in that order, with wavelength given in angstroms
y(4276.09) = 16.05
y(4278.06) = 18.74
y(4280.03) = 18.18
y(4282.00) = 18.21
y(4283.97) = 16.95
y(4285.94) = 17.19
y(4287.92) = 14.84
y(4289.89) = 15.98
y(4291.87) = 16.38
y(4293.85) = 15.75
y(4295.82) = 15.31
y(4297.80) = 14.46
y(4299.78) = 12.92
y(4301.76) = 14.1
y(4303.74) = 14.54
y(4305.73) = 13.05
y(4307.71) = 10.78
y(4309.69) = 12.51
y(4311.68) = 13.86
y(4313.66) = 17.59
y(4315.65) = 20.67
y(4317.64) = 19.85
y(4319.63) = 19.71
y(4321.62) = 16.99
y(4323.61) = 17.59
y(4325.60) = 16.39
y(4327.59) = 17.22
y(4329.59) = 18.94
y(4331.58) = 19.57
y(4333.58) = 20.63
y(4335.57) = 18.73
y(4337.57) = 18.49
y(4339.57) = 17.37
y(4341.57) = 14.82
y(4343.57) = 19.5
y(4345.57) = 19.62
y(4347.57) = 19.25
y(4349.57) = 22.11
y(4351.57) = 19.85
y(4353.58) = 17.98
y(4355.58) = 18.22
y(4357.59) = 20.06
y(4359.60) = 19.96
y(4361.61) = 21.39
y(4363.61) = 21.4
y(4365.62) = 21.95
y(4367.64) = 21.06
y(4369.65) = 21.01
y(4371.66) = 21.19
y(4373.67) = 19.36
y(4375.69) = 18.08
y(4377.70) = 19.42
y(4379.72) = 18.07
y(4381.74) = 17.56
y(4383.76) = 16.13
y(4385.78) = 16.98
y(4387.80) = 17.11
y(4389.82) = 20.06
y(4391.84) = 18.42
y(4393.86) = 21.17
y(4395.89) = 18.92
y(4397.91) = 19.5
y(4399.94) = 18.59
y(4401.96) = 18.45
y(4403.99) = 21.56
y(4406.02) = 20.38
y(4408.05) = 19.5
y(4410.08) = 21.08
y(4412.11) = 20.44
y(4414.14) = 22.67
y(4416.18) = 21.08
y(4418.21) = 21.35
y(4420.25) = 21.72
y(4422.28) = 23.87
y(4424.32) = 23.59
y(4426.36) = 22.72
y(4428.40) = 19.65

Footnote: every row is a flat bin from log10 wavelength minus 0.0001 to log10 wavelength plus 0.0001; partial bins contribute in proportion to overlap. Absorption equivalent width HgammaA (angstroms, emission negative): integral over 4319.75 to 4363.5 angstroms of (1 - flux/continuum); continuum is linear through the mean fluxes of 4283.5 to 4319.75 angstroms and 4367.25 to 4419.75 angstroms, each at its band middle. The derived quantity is -4.0 angstroms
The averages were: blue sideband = 15.5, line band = 18.9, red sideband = 19.6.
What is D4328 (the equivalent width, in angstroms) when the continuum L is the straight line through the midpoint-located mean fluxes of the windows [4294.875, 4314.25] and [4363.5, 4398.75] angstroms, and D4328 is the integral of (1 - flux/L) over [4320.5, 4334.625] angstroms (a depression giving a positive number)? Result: -2.50 angstroms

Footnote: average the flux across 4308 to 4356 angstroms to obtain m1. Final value 18.1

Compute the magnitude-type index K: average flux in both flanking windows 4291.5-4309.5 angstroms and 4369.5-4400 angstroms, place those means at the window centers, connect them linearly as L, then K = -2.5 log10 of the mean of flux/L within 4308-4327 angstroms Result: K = -0.137 mag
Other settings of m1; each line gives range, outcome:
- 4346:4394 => 19.5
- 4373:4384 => 18.2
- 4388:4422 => 20.3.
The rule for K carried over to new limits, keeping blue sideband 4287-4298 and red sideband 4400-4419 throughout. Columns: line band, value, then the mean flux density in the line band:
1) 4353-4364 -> -0.08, 19.8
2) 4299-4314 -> 0.19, 13.5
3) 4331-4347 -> -0.06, 18.6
